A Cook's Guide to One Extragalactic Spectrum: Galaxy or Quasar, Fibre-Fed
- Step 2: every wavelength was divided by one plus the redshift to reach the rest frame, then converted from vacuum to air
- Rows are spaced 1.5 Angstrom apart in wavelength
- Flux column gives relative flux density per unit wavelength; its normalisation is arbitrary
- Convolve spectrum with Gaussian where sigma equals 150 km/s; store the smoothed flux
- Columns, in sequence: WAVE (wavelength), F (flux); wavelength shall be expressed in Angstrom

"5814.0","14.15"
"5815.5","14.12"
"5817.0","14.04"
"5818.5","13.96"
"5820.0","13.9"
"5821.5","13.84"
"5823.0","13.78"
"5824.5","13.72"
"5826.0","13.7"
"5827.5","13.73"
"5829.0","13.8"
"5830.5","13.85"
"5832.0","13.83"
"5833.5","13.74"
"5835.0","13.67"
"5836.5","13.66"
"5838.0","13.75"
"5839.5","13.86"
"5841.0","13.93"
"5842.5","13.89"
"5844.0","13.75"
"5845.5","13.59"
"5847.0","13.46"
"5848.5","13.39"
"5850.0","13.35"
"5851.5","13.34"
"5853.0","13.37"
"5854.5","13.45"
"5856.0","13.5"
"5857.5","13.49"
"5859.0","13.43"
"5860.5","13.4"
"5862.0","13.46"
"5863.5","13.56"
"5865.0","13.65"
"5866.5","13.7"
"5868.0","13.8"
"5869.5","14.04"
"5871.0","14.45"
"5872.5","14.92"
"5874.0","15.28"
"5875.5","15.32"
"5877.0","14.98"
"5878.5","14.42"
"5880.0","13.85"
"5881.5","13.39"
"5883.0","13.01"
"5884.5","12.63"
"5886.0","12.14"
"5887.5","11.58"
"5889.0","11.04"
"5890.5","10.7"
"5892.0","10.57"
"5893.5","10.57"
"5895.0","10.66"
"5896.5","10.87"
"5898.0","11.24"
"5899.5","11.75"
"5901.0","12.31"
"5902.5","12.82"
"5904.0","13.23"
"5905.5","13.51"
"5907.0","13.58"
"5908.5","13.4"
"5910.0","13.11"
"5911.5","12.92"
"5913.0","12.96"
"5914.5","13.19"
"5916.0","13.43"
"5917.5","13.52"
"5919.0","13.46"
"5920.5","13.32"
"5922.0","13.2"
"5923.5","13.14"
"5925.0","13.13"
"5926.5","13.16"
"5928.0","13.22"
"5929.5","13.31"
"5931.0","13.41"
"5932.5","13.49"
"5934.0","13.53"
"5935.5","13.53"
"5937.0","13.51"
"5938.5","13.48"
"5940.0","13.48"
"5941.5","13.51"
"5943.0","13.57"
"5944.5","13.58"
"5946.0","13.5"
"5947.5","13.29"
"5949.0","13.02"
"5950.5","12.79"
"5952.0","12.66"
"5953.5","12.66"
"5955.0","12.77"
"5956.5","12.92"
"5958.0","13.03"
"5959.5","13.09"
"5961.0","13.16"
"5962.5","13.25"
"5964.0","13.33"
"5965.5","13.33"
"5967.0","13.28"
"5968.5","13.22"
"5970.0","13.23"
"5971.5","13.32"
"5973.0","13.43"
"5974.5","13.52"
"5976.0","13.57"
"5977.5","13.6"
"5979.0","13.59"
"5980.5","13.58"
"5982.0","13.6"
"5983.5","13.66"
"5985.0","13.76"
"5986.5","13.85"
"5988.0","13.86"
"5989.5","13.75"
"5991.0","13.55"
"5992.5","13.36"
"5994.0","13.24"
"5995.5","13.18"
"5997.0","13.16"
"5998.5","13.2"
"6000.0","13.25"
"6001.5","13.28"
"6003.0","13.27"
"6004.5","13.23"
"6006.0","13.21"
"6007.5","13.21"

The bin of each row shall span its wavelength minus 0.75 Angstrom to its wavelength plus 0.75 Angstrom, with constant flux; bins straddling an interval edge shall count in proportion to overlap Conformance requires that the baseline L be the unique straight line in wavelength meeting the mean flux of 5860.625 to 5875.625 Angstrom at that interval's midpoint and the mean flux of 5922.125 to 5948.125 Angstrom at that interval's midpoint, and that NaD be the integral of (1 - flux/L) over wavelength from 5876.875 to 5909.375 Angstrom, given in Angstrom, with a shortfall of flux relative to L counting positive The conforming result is 3.6 Angstrom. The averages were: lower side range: 14.1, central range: 12.3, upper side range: 13.4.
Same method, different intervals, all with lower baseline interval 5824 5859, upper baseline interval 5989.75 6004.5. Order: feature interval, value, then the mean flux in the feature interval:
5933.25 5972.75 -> 0.5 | 13.2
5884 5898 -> 2.4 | 11.2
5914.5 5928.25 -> 0.2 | 13.3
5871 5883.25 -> -0.8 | 14.5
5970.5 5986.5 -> -0.3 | 13.6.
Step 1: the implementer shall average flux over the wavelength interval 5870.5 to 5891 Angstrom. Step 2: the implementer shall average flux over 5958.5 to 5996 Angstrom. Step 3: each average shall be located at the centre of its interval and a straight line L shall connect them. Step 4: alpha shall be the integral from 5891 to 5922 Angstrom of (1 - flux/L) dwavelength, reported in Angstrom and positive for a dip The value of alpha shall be 2.1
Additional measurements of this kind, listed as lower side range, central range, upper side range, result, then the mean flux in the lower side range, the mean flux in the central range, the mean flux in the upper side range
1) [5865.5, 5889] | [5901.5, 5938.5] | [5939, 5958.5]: 0.3 Angstrom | 13.7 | 13.3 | 13.1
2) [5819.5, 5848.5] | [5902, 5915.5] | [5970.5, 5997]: 0.4 Angstrom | 13.7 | 13.2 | 13.5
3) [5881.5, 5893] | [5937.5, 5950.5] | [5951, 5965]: -0.7 Angstrom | 11.8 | 13.4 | 13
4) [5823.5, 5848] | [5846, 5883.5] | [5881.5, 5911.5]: -2.6 Angstrom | 13.7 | 13.8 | 12.1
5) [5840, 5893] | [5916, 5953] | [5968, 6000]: 0.4 Angstrom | 13.4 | 13.3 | 13.5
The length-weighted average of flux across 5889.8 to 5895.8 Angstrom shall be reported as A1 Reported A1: 10.6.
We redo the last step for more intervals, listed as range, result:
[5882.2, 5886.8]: 12.6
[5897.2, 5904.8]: 12.3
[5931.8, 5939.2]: 13.5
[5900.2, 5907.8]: 13.1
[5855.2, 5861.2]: 13.5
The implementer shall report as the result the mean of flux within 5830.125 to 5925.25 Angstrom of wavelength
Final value 13.2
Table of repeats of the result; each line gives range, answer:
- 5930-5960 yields 13.2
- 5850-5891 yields 13.5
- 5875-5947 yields 12.9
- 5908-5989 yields 13.3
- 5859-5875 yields 14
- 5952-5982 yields 13.3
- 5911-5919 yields 13.2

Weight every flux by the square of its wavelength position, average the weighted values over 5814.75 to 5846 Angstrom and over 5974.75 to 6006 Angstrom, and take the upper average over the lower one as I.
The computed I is 1.0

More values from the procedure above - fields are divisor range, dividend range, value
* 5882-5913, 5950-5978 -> 1.11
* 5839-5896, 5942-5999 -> 1.04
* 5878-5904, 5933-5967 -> 1.13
